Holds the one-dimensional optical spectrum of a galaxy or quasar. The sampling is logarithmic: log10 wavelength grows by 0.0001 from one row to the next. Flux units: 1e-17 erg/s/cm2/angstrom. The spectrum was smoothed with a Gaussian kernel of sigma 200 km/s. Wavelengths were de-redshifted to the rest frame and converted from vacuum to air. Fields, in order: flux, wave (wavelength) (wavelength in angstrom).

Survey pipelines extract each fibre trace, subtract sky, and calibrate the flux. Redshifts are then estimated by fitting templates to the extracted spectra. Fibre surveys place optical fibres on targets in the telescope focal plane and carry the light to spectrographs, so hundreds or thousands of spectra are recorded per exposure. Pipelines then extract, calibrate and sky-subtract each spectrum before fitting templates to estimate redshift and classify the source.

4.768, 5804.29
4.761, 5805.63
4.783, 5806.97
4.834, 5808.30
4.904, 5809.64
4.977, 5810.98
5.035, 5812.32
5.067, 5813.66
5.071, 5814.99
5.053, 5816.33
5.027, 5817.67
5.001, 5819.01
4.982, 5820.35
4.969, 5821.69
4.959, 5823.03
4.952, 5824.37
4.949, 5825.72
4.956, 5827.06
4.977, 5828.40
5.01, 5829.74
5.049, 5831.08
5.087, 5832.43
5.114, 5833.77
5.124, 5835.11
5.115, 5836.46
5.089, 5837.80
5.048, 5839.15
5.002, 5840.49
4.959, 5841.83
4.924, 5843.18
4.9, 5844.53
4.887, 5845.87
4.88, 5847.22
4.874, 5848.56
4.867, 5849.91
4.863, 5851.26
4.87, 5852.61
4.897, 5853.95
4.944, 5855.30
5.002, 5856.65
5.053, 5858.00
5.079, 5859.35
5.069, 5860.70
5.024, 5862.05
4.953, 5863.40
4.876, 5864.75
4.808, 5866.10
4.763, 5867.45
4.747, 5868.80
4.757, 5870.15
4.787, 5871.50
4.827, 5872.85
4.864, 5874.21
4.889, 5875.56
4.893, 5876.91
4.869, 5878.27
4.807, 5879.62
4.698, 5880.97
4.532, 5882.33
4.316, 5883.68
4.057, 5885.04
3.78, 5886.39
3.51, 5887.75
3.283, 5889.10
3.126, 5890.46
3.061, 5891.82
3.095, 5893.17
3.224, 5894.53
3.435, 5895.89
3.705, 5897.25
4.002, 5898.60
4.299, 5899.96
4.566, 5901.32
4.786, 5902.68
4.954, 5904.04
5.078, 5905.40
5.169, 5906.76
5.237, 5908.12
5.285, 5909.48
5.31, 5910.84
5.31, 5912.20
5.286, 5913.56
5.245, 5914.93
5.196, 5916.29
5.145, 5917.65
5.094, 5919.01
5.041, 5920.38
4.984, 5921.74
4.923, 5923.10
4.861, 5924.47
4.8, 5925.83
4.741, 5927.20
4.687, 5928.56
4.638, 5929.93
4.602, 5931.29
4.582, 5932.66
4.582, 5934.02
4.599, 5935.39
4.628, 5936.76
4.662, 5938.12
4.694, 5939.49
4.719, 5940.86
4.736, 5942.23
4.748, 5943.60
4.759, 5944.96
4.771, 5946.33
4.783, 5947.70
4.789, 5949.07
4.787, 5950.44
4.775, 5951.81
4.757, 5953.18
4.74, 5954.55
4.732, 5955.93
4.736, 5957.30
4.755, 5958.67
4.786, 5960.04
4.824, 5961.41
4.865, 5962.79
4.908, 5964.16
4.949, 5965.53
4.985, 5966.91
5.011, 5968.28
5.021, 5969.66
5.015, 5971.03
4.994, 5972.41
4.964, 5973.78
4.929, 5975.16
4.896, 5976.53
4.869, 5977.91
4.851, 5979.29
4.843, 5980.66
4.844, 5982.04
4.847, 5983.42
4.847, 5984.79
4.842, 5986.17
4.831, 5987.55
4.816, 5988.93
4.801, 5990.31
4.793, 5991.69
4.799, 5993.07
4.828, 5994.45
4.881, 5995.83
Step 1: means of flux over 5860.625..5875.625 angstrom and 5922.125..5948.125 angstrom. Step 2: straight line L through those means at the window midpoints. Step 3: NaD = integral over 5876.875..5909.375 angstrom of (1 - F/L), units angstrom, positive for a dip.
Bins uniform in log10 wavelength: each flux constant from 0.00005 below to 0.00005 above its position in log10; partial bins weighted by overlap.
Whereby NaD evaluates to 4.12 angstrom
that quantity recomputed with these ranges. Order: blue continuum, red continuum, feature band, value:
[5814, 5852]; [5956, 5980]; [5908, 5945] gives 0.3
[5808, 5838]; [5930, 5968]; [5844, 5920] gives 3.9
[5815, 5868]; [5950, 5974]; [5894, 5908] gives 1.6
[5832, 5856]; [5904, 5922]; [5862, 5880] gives 0.7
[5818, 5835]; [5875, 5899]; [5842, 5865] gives -2.1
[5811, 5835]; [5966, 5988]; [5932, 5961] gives 1.2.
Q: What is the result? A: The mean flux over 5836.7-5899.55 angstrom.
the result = 4.54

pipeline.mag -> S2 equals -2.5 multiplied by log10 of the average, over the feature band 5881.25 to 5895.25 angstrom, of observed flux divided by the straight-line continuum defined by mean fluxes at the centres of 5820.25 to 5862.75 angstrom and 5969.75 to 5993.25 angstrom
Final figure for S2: 0.34 mag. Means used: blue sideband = 4.98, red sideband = 4.88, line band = 3.63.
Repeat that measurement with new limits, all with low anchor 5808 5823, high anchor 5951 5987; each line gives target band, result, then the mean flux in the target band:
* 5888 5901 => 0.37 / 3.5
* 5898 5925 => -0.02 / 4.99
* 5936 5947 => 0.04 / 4.72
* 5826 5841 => -0.02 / 5.05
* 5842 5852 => 0.02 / 4.88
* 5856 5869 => 0.00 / 4.94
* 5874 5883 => 0.03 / 4.79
